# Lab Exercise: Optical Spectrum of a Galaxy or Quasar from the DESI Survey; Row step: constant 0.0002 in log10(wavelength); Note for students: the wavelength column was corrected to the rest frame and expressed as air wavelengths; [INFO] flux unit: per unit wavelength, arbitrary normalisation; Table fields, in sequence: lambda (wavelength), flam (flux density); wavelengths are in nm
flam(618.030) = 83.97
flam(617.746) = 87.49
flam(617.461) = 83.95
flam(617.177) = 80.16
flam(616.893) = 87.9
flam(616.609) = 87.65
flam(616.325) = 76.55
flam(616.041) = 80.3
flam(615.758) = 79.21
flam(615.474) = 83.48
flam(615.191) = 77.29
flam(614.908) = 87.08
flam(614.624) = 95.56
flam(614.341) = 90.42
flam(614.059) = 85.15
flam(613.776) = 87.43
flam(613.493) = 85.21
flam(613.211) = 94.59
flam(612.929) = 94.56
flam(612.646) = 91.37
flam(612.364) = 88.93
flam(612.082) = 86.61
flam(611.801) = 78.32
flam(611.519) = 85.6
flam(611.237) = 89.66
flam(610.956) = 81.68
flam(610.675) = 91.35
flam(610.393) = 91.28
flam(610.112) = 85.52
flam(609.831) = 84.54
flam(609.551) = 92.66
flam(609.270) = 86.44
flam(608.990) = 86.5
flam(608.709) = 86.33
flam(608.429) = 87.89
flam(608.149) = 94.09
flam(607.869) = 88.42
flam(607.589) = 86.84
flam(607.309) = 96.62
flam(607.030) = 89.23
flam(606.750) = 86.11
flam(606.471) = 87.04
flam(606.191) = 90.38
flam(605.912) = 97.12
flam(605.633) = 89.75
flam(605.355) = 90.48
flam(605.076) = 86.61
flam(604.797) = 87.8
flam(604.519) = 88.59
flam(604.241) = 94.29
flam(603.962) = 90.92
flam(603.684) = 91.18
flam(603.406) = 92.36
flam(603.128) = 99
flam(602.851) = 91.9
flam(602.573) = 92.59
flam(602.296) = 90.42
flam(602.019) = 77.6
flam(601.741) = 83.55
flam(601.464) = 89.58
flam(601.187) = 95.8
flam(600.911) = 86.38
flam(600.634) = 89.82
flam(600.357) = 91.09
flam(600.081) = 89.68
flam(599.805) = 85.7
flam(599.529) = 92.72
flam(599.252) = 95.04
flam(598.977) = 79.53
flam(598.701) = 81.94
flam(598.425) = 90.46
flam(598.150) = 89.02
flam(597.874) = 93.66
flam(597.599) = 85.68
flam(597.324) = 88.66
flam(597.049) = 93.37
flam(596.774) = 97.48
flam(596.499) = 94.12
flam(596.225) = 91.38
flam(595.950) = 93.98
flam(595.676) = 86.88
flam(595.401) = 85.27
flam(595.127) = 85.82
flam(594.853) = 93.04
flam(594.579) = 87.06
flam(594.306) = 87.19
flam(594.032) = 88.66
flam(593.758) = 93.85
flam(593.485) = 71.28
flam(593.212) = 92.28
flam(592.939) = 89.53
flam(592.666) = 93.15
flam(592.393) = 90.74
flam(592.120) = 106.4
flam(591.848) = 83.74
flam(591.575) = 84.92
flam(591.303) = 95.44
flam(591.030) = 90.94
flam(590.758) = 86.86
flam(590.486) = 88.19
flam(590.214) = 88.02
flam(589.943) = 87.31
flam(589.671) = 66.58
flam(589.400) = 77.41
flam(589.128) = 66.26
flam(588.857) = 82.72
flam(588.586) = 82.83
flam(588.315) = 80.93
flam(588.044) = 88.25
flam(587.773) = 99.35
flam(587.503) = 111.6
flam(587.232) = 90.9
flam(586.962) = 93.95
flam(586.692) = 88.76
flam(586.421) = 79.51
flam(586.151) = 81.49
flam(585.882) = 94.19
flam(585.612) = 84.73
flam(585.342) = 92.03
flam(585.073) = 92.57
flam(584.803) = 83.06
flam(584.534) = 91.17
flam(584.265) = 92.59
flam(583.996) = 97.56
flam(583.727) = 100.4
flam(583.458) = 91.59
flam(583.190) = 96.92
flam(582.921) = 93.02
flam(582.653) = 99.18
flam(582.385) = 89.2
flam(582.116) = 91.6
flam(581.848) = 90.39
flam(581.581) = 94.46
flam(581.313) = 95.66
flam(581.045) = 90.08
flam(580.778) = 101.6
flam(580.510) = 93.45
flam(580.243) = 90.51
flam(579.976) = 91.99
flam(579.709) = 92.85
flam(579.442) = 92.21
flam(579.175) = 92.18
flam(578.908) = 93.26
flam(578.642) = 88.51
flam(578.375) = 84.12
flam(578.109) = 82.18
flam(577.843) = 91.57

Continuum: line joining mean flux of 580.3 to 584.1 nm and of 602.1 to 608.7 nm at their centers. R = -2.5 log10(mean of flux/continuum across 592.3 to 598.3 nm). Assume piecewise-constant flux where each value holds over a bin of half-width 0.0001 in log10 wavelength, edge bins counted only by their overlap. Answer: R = 0.03 mag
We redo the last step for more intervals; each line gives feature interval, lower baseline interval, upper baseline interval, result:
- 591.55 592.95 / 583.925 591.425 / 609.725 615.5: -0.05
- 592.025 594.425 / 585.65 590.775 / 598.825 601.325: -0.03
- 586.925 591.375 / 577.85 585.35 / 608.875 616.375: 0.05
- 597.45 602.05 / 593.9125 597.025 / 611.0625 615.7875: 0.01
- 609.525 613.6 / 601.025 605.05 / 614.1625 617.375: -0.02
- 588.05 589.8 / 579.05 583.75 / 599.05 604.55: 0.20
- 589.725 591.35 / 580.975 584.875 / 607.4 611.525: 0.05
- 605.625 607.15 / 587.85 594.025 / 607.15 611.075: -0.02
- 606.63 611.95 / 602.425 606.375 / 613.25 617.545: 0.01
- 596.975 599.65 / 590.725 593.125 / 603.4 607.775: 0.02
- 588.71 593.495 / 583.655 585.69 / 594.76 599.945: 0.06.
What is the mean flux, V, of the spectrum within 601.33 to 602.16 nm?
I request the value 83.5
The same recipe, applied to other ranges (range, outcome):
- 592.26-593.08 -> 91.1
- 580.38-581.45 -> 95.1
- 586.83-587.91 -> 99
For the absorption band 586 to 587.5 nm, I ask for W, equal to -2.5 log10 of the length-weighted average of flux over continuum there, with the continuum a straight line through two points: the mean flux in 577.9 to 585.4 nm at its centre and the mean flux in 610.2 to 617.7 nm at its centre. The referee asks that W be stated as 0.026 mag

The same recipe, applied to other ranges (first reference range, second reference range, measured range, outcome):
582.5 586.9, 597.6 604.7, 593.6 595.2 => 0.01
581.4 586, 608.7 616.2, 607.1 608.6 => -0.03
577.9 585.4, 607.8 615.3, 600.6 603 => 0.01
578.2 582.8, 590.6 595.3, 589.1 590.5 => 0.14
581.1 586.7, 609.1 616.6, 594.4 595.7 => 0.02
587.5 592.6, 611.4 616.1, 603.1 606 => -0.06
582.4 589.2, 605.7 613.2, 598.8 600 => 0.02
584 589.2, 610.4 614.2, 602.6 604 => -0.06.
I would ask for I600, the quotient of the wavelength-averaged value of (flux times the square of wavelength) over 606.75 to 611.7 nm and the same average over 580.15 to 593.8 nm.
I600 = 1.06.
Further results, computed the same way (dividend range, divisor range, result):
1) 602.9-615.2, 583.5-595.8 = 1.08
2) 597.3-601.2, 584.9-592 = 1.06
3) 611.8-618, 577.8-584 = 1.04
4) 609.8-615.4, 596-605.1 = 1.01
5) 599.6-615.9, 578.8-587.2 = 1.05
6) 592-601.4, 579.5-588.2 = 1.01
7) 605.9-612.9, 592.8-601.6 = 1.03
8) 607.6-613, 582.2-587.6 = 1.04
